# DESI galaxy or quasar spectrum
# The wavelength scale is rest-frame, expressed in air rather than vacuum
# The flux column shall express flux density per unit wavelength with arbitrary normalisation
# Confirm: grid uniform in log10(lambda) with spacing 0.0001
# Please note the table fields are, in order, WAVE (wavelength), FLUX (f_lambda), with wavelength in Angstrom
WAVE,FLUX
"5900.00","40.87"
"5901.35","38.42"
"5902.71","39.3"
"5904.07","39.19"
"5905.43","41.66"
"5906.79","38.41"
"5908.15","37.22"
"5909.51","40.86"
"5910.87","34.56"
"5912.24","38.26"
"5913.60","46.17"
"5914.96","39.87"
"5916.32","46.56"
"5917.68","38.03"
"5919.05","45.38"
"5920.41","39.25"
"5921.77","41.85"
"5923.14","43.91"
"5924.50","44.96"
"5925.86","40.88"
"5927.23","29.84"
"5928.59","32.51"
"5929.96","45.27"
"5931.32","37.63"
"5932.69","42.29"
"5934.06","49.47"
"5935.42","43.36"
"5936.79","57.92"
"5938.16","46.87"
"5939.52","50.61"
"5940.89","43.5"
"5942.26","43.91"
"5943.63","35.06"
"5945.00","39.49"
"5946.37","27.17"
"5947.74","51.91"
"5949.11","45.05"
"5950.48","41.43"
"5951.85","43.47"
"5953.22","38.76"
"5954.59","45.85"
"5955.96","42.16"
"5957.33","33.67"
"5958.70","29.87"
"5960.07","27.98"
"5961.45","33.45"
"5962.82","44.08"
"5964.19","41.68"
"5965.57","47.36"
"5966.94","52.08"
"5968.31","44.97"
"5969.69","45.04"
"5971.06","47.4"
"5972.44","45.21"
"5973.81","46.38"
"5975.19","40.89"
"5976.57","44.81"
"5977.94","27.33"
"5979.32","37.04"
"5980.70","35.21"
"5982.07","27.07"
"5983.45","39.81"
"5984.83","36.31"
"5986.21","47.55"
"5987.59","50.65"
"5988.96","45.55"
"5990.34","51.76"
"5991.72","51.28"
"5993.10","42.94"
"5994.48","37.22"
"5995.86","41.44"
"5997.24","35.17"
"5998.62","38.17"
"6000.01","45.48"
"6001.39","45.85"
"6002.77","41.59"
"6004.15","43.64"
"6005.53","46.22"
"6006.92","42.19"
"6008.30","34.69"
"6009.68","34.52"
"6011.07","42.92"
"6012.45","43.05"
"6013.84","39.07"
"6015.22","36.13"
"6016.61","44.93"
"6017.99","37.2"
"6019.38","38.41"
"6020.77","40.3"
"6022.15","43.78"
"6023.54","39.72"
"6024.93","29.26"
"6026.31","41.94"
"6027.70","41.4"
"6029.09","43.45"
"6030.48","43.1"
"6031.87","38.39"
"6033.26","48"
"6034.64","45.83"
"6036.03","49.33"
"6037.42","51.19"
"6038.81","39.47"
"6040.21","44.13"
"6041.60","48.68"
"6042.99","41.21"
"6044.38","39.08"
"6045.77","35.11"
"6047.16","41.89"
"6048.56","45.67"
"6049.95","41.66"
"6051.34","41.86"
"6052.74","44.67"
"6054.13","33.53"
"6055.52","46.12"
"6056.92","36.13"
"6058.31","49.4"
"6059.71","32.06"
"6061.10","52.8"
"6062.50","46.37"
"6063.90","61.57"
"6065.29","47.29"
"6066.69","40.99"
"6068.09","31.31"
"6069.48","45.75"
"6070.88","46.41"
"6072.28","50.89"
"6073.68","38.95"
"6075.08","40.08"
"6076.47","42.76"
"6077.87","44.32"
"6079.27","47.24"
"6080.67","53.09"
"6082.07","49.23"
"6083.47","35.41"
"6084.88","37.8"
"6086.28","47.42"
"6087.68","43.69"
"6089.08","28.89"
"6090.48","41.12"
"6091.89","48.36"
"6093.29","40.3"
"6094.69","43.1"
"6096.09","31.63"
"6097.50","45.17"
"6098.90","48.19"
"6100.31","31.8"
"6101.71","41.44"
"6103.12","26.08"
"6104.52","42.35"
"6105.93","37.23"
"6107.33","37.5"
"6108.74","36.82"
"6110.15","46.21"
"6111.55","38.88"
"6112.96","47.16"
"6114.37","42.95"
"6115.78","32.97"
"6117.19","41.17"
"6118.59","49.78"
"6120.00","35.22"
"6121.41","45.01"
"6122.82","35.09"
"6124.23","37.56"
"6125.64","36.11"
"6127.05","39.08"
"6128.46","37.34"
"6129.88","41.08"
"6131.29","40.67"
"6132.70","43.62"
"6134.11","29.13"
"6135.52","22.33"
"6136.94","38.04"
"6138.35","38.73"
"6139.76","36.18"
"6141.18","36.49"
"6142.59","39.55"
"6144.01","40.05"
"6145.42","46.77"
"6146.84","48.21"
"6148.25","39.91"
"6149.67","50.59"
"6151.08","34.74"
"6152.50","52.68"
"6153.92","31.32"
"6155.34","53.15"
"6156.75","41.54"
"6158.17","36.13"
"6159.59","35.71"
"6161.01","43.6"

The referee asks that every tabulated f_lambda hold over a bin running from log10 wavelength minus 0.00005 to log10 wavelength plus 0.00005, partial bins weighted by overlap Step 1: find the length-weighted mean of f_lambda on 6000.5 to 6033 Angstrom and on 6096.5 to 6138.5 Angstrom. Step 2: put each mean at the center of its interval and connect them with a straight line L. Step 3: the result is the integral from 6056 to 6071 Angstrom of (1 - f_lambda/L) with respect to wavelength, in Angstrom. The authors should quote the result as -1.8 Angstrom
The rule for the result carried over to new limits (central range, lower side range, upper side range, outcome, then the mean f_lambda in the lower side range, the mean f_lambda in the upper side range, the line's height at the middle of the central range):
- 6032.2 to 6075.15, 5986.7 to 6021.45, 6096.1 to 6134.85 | -3.1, 42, 39.3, 40.8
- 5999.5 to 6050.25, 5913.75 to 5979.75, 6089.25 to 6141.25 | -1.8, 41.8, 38.9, 40.4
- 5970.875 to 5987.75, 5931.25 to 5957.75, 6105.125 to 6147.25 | 1.0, 43.2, 39.2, 42.4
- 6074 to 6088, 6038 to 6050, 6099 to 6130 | -1.2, 42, 39.2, 40.5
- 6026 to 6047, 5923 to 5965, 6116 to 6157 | -1.5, 41.1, 39.9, 40.5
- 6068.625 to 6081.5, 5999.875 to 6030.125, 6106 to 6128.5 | -1.6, 40.7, 39.9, 40.2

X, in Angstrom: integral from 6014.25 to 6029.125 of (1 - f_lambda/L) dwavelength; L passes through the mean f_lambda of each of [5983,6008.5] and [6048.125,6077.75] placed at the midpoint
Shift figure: 1.33 Angstrom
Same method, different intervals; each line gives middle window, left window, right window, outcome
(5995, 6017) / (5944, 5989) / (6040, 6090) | 0.43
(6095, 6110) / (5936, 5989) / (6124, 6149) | 0.29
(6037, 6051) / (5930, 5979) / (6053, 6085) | 0.32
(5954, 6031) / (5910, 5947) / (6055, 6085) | 3.47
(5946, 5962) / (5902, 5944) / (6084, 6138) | 1.05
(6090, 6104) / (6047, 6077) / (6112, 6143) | 0.38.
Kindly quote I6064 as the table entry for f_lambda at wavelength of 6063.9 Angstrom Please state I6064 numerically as 61.57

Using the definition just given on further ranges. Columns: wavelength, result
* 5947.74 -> 51.91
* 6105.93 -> 37.23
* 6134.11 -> 29.13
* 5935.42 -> 43.36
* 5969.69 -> 45.04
